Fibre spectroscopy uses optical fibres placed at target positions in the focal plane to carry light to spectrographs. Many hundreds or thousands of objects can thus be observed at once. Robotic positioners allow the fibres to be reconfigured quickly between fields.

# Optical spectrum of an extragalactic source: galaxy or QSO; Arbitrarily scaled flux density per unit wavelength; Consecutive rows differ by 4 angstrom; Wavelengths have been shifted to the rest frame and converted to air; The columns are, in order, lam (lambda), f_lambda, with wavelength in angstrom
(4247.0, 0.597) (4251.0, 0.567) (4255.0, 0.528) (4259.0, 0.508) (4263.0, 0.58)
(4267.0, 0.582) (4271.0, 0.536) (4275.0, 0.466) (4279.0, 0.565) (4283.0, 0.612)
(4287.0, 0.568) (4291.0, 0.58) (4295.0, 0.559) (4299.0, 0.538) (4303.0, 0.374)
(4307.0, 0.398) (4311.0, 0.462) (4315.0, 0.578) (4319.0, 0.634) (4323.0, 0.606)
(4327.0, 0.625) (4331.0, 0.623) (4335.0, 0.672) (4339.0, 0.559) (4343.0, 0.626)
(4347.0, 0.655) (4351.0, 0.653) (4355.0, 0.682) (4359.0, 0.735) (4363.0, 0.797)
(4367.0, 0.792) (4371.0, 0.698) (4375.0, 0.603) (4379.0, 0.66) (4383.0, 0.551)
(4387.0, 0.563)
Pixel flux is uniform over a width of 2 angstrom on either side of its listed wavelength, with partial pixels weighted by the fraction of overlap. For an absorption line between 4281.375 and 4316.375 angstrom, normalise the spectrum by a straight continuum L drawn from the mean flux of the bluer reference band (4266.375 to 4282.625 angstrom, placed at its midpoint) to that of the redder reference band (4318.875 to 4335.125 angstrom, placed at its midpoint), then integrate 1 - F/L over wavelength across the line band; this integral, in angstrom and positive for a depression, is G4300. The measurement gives 3.8 angstrom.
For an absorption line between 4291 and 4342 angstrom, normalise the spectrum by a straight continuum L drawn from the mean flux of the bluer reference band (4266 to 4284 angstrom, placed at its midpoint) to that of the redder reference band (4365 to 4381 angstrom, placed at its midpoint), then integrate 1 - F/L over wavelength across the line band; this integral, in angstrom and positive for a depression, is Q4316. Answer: 4.5 angstrom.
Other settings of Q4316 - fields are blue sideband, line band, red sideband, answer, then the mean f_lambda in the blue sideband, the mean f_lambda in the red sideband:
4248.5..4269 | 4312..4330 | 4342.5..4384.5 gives 0.76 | 0.554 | 0.681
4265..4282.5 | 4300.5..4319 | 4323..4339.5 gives 3.74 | 0.544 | 0.624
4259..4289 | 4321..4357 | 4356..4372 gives 3.38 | 0.555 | 0.755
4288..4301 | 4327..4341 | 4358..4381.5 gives 0.41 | 0.56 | 0.71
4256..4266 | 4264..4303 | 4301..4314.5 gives -4.64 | 0.546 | 0.43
